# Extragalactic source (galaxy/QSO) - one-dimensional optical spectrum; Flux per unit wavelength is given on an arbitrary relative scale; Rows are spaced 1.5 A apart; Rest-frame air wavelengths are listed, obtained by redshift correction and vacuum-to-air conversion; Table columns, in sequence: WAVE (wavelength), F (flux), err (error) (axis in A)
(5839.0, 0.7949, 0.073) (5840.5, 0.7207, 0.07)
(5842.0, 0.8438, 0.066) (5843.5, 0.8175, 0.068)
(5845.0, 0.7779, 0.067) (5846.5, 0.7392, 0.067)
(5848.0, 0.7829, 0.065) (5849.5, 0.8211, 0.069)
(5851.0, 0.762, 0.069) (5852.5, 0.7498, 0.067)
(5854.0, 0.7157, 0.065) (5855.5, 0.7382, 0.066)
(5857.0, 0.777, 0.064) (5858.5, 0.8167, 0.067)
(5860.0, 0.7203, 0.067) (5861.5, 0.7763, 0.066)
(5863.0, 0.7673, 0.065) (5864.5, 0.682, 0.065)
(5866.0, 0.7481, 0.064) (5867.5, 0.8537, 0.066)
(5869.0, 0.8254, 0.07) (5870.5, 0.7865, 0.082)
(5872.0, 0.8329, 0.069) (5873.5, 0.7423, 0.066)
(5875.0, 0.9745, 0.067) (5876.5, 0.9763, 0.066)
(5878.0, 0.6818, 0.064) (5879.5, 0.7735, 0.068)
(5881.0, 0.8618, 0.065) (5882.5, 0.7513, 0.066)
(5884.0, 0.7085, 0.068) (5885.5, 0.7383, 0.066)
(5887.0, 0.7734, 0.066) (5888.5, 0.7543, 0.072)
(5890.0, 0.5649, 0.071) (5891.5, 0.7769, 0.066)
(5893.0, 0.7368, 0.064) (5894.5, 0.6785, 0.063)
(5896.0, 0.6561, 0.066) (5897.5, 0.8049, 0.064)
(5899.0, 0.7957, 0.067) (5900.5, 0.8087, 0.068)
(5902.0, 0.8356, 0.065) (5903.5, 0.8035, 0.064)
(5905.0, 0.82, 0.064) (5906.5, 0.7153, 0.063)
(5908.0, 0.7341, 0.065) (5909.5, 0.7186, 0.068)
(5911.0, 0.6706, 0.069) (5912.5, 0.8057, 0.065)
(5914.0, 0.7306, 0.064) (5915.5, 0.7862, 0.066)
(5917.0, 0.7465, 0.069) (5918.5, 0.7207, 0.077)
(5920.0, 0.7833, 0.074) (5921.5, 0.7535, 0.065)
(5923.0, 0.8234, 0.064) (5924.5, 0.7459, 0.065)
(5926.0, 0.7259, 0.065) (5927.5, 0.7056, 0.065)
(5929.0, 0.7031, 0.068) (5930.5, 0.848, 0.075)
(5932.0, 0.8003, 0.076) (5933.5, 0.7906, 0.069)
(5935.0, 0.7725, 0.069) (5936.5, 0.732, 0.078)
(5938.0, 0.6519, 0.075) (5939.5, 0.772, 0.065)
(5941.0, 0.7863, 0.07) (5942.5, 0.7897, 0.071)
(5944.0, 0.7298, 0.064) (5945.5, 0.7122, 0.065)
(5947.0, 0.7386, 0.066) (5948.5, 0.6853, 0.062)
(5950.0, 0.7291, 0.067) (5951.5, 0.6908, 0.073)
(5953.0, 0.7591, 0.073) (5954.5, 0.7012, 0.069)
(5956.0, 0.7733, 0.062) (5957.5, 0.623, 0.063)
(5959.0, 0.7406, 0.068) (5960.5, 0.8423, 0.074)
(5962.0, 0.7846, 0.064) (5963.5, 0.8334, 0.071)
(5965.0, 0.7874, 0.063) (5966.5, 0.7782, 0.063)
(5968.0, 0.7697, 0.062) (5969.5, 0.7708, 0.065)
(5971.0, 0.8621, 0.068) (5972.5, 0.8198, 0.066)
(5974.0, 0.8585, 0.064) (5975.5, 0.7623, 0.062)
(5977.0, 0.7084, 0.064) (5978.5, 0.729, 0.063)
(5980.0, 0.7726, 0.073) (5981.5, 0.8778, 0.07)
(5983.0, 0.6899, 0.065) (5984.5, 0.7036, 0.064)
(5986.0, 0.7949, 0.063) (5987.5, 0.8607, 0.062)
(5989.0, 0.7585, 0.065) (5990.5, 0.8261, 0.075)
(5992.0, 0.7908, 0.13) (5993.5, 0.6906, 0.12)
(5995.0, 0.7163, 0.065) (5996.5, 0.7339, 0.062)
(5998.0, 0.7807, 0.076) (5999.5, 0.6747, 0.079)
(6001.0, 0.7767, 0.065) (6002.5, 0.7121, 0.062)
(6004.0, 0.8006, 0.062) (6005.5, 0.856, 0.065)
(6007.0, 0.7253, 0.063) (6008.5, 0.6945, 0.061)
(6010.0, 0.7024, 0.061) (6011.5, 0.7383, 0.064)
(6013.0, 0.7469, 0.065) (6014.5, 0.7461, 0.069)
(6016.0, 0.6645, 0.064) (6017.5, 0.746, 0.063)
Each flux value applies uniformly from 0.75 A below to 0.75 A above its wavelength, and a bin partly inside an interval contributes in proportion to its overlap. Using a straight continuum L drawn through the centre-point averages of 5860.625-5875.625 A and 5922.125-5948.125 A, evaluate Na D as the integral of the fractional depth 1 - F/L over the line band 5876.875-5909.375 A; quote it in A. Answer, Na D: 1.14 A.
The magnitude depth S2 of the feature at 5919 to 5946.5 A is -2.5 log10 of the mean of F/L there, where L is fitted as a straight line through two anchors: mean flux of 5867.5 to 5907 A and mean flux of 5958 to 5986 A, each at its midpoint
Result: 0.03 mag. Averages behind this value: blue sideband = 0.778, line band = 0.757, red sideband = 0.782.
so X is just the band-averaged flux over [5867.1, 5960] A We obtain 0.758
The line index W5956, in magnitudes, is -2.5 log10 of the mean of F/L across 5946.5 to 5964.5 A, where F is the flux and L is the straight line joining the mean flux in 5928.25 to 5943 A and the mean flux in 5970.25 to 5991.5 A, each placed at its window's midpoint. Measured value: 0.05 mag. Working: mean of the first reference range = 0.764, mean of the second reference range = 0.787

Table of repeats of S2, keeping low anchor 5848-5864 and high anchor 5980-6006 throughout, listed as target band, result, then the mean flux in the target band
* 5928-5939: 0.01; 0.756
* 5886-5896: 0.08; 0.71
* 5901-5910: -0.01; 0.774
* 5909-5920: 0.03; 0.743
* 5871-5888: -0.05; 0.8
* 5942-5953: 0.06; 0.726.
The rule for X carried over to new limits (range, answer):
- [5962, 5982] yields 0.793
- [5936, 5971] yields 0.75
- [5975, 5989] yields 0.766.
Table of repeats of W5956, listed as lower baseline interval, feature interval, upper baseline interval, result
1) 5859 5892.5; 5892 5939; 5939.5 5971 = 0.01 mag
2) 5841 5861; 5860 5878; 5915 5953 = -0.05 mag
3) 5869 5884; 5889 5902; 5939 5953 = 0.08 mag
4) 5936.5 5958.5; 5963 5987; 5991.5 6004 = -0.07 mag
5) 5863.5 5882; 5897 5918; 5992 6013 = 0.03 mag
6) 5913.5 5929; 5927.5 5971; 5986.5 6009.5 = 0.00 mag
